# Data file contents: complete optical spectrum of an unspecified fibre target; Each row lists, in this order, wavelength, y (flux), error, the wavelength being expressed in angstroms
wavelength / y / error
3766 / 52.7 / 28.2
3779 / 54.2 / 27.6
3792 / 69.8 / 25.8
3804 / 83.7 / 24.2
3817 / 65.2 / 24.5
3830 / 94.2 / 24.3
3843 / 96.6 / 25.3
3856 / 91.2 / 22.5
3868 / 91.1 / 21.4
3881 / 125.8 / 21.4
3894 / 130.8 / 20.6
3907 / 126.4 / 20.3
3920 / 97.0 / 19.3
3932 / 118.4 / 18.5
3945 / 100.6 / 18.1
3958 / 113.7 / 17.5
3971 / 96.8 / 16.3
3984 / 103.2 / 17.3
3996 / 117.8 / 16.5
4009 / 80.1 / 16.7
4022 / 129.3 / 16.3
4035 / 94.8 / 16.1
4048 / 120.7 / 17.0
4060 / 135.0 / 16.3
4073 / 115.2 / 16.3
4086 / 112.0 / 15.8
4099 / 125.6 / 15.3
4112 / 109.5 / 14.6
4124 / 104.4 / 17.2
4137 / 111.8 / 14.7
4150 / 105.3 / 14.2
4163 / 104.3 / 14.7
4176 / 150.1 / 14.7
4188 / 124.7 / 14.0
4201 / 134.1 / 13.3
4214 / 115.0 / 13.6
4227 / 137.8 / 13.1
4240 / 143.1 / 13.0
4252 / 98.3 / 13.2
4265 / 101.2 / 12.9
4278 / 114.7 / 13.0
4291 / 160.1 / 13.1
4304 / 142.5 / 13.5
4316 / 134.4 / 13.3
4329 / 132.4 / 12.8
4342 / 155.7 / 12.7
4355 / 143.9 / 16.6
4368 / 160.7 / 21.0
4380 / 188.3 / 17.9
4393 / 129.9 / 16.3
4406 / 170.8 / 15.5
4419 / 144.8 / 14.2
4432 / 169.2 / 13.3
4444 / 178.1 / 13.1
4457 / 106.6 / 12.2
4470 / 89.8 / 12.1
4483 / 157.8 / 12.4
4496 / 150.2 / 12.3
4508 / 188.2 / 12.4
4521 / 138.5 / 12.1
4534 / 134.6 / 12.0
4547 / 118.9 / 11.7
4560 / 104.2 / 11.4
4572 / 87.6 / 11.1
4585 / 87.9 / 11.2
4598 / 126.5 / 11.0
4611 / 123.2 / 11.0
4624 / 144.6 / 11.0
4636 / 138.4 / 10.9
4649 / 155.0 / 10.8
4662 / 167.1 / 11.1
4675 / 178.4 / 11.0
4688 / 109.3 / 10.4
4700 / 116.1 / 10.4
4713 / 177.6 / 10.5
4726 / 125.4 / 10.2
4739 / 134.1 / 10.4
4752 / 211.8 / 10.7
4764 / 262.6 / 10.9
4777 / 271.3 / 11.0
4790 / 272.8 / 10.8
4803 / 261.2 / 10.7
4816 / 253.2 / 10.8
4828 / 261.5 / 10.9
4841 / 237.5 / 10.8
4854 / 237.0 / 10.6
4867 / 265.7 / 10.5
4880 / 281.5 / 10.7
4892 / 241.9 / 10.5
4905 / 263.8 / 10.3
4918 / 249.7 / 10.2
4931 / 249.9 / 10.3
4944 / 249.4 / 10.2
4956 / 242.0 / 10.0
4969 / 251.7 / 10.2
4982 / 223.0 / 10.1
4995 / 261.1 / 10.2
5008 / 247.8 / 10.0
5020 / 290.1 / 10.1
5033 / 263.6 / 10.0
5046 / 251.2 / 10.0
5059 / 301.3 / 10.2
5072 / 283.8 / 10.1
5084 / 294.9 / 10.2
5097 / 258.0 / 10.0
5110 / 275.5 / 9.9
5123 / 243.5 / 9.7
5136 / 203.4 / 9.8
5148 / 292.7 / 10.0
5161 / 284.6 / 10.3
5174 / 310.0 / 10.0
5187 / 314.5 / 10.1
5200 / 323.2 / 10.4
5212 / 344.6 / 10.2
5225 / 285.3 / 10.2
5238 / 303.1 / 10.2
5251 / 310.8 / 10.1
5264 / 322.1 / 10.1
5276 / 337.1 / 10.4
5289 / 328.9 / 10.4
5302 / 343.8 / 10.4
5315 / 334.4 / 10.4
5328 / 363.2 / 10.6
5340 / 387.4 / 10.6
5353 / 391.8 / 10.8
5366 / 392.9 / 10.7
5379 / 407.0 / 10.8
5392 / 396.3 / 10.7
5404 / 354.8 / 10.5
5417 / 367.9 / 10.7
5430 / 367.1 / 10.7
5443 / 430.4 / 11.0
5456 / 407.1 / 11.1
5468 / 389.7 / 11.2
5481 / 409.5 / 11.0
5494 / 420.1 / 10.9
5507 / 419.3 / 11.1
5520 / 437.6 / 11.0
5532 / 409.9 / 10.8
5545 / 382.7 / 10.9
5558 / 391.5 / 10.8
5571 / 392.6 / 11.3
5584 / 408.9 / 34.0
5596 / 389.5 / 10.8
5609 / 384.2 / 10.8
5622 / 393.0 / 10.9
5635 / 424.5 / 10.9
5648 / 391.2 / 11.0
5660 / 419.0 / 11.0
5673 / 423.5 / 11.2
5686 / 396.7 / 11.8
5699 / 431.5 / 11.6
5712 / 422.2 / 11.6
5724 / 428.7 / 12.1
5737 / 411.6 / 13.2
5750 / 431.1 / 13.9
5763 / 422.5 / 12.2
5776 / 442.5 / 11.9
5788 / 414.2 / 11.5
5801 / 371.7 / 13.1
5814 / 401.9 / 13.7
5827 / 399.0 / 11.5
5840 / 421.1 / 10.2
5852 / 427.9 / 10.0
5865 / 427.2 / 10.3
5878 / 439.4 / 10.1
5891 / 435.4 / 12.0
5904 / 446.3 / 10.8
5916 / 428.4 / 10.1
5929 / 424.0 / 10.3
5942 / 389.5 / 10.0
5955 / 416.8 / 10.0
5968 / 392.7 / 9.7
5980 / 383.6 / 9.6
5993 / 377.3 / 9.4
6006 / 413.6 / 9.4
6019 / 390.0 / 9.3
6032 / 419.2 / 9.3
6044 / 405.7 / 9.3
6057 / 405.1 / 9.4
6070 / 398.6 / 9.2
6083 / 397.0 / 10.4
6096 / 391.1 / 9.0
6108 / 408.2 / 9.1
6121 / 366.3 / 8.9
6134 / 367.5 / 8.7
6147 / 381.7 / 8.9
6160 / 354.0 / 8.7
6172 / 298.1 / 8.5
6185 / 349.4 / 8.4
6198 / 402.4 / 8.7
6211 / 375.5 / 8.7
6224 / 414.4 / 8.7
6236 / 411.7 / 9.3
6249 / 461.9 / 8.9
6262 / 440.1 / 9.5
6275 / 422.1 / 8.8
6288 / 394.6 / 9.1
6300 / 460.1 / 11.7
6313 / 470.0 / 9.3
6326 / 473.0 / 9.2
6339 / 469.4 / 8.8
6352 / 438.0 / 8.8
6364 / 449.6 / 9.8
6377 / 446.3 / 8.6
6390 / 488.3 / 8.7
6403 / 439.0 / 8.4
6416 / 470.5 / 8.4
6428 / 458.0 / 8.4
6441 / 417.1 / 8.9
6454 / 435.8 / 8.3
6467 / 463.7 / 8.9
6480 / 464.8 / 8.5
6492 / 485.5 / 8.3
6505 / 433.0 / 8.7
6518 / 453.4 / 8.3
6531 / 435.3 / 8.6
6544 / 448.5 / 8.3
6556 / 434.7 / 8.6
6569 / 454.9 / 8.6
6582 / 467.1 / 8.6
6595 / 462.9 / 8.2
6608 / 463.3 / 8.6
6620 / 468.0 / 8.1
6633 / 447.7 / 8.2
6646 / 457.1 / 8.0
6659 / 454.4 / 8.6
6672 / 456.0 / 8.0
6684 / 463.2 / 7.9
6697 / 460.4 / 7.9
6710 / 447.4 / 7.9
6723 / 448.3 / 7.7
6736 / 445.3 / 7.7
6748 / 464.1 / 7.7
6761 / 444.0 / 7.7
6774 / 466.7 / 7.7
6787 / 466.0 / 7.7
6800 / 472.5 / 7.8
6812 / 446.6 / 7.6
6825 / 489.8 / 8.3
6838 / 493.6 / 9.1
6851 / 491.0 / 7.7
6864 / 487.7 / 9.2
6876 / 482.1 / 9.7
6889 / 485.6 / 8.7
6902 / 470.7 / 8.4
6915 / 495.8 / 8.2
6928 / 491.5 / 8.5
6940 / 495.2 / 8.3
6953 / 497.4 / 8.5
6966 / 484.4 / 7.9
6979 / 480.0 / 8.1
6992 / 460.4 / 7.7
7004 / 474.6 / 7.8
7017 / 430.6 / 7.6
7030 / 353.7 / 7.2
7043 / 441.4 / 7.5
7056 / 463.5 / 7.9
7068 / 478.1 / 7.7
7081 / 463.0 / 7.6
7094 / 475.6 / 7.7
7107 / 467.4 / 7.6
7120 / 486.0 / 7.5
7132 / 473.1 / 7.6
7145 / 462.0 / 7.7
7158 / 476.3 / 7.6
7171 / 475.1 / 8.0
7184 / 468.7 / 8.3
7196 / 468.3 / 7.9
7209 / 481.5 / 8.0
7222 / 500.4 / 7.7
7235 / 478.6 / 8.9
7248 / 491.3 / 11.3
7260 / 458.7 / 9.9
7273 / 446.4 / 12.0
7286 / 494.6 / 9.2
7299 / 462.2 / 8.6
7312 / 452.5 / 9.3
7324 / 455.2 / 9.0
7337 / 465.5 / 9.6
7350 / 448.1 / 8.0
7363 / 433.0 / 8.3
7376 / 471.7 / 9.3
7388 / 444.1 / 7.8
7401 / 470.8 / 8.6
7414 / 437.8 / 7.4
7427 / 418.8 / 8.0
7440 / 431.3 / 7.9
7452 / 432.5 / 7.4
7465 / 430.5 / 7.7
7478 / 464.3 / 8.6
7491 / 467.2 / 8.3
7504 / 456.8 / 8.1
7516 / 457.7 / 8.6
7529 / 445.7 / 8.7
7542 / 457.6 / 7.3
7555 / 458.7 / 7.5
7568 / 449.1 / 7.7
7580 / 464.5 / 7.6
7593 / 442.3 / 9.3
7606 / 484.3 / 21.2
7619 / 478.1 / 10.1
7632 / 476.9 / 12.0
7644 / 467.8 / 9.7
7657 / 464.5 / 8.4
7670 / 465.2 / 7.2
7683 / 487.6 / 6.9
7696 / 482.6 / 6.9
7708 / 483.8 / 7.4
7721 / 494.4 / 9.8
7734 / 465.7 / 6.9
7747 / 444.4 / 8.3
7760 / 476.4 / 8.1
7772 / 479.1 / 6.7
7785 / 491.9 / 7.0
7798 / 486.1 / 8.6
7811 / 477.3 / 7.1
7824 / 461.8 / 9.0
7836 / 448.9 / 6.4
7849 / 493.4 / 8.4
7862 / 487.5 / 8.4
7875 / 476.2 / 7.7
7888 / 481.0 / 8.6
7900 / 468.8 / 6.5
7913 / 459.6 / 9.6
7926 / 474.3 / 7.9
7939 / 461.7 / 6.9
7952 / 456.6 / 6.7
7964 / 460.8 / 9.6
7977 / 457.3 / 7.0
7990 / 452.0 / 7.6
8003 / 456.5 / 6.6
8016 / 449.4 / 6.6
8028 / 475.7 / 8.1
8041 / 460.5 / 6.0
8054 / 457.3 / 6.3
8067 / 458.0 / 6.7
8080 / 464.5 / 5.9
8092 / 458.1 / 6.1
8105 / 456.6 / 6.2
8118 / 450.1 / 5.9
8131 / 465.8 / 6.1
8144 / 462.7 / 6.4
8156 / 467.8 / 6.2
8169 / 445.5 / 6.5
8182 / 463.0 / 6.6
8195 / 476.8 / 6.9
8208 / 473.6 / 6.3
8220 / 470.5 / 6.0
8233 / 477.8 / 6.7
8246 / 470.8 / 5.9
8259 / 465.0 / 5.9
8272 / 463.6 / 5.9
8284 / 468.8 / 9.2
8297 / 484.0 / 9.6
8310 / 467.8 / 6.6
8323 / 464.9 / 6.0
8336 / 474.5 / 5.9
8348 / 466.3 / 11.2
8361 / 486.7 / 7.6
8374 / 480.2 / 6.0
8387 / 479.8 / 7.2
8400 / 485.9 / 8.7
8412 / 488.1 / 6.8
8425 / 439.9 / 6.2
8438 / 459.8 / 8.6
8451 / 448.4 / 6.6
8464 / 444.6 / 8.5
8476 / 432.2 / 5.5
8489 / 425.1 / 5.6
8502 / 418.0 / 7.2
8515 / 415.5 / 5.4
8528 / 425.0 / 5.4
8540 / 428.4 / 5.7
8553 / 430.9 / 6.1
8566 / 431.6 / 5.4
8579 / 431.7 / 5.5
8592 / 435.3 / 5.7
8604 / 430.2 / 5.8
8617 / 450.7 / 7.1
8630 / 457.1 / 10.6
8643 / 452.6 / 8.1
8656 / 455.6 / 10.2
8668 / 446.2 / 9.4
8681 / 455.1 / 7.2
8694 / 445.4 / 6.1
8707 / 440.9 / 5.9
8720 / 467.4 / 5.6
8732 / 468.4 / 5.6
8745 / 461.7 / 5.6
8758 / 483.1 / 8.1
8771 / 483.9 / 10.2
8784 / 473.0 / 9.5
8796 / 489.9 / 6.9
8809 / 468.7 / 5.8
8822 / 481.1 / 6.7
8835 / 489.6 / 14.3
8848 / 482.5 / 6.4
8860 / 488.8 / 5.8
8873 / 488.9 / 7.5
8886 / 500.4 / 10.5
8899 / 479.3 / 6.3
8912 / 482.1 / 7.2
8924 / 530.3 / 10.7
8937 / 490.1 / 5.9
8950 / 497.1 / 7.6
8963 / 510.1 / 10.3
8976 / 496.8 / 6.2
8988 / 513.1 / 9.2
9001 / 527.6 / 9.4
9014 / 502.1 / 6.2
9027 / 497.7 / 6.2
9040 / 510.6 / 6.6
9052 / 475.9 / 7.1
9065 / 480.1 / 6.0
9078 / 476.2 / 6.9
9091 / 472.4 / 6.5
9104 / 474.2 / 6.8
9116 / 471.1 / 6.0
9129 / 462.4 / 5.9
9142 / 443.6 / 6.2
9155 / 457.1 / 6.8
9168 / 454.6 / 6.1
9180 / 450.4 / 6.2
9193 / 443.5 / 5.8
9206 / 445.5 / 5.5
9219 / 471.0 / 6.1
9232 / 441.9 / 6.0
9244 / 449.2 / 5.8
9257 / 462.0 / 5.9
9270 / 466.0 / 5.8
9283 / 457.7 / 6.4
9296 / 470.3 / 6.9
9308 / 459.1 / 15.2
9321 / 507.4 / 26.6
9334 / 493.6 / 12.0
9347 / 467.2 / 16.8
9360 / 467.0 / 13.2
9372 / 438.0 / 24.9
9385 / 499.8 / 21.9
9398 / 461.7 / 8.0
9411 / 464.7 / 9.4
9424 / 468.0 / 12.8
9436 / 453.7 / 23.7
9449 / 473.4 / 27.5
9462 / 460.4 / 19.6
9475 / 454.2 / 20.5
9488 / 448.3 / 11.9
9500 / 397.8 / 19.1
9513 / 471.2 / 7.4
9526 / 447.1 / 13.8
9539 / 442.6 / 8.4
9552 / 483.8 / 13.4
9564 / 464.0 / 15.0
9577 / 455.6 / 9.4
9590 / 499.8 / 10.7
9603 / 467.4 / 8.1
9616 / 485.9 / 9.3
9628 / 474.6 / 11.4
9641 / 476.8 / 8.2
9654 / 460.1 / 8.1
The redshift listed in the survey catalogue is 0.19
